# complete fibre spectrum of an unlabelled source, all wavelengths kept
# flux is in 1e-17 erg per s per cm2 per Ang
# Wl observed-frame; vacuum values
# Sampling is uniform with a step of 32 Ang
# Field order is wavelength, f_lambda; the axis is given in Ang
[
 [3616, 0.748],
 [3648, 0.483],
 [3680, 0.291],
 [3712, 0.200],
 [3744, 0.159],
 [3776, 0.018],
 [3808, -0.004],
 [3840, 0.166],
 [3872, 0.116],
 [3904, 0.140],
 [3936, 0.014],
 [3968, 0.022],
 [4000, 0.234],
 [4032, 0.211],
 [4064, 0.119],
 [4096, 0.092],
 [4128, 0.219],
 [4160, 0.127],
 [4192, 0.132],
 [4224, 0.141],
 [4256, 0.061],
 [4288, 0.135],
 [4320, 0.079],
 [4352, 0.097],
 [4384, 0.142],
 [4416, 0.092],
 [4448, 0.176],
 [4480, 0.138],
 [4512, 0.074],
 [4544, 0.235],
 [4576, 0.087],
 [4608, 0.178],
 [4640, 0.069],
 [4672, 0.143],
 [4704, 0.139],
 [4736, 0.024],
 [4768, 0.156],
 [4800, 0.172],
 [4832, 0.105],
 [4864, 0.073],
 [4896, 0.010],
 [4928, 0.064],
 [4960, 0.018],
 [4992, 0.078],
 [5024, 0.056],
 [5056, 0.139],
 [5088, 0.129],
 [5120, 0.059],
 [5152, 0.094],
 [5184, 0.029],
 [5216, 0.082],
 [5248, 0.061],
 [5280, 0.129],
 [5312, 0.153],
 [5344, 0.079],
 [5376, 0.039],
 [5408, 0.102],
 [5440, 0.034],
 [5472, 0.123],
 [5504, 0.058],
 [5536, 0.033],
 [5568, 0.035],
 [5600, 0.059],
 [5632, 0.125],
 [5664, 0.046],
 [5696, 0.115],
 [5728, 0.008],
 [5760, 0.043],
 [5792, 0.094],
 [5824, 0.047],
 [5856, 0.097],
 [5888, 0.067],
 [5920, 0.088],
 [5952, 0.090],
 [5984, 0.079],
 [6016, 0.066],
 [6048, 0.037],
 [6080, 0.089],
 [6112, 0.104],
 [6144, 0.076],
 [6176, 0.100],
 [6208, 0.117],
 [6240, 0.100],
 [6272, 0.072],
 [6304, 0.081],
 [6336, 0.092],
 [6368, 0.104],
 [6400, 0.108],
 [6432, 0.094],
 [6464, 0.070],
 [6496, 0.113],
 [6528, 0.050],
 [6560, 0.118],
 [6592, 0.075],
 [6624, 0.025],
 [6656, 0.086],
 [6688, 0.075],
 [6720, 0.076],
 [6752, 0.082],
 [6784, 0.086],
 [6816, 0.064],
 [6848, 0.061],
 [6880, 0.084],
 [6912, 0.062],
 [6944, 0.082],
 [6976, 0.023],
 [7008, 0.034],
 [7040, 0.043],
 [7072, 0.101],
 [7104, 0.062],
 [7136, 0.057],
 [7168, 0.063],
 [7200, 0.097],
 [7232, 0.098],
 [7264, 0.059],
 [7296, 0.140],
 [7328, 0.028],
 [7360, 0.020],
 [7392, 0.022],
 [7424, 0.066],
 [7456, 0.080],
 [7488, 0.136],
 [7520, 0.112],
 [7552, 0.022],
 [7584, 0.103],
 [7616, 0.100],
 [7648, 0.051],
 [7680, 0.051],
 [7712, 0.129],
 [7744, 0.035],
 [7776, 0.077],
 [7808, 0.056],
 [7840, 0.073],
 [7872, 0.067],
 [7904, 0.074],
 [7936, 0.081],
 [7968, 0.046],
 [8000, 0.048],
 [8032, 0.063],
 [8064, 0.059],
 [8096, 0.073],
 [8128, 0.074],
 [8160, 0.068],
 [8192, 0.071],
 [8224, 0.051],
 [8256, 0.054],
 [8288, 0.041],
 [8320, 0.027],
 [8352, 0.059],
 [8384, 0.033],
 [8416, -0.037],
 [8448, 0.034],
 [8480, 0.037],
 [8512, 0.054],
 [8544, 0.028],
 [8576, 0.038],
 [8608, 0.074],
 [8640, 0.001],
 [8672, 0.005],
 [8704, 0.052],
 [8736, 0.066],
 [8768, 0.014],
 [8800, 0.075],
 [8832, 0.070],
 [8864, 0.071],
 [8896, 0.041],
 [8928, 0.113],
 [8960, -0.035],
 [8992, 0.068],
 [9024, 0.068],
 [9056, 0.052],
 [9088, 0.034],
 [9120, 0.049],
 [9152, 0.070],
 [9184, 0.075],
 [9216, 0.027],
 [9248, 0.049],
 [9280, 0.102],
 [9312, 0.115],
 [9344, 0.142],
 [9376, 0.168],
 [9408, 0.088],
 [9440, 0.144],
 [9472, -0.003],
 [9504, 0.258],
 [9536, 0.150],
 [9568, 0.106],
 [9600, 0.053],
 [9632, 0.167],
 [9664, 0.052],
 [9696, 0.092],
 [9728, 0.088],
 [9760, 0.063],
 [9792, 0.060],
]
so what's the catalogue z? 1.51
